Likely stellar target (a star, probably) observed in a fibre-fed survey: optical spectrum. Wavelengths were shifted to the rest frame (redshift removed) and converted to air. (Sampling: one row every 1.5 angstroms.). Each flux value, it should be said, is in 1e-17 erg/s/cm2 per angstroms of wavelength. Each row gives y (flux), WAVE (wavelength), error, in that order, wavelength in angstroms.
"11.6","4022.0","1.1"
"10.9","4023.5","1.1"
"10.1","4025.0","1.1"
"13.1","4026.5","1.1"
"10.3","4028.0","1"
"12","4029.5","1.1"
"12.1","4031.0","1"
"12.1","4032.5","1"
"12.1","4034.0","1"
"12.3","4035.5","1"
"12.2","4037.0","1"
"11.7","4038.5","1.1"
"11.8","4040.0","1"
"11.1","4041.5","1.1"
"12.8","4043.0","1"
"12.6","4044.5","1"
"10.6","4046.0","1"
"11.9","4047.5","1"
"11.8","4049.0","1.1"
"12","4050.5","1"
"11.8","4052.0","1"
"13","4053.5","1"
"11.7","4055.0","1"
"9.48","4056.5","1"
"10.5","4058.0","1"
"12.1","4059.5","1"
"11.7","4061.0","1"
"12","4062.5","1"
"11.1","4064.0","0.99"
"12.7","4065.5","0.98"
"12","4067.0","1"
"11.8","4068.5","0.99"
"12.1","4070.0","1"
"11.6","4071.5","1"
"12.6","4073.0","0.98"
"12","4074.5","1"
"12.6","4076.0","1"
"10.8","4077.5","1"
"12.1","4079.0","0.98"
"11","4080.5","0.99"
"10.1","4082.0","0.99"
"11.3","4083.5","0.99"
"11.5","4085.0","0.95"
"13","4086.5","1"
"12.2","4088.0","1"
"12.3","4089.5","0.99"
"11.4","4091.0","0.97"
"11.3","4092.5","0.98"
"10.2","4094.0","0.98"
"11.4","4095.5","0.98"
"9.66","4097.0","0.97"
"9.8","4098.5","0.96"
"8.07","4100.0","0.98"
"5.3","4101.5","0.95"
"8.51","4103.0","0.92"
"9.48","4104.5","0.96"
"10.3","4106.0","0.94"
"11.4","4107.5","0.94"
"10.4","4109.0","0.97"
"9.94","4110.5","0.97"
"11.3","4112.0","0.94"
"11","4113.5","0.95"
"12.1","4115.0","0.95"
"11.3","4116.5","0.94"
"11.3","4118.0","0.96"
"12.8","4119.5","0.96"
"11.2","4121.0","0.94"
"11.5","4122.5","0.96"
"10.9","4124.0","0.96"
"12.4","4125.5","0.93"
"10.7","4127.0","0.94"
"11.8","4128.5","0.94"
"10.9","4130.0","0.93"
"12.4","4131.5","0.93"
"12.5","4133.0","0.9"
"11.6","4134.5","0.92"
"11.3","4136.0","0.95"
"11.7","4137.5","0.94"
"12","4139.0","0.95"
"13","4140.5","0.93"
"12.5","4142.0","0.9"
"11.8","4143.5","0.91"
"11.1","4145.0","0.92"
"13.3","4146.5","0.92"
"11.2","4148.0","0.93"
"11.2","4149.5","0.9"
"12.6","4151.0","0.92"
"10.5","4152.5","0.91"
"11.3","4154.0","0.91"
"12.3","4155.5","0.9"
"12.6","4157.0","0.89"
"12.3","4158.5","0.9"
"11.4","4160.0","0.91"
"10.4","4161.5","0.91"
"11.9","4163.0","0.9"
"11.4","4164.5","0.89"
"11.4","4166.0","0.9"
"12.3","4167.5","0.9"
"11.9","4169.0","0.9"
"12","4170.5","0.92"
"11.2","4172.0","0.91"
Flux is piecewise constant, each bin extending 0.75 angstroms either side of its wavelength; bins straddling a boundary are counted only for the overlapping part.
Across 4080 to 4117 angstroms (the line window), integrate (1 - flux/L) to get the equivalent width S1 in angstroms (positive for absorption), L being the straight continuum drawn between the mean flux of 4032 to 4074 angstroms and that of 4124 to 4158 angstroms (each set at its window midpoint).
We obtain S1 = 3.96 angstroms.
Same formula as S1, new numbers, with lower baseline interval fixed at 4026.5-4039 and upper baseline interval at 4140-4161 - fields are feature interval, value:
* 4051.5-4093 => 0.7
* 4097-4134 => 3.7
